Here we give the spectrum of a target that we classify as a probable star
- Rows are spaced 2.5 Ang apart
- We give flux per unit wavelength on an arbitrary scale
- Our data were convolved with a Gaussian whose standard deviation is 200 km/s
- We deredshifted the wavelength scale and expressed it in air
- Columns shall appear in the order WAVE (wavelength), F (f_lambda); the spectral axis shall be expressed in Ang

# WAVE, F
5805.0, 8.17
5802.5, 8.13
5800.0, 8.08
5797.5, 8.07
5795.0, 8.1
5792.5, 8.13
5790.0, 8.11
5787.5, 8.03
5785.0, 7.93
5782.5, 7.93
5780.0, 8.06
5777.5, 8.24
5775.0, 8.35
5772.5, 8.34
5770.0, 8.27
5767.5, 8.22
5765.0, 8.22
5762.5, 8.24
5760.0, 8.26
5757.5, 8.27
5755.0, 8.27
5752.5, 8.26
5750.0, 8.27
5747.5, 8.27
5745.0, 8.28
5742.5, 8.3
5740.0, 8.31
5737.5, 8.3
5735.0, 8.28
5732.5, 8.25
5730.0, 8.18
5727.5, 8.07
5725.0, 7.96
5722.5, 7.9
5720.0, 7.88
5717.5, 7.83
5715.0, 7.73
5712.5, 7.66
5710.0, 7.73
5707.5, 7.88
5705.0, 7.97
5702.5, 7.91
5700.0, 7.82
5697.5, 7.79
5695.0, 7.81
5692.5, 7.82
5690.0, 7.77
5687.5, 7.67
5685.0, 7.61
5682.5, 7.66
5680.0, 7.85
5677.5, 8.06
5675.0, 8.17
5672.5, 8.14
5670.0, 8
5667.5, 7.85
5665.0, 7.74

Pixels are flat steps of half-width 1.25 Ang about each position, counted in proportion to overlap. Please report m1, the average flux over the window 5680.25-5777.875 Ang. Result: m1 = 8.04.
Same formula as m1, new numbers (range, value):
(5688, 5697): 7.79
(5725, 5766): 8.24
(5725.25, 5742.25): 8.22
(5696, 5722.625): 7.82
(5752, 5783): 8.23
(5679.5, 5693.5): 7.72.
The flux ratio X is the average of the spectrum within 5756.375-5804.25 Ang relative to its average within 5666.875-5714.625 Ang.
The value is 1.04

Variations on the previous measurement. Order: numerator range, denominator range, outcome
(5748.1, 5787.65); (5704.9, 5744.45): 1.02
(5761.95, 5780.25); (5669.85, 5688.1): 1.05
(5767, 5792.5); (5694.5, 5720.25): 1.04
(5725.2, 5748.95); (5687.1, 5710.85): 1.05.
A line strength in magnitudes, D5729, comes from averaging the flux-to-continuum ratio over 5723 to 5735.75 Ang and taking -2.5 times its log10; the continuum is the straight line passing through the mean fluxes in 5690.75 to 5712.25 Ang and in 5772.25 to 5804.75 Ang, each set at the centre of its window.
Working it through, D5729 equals -0.028 mag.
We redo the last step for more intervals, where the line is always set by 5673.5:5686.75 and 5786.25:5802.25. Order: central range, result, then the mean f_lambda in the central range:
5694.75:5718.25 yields 0.015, 7.81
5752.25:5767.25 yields -0.030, 8.25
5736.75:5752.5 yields -0.039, 8.29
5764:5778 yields -0.031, 8.28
